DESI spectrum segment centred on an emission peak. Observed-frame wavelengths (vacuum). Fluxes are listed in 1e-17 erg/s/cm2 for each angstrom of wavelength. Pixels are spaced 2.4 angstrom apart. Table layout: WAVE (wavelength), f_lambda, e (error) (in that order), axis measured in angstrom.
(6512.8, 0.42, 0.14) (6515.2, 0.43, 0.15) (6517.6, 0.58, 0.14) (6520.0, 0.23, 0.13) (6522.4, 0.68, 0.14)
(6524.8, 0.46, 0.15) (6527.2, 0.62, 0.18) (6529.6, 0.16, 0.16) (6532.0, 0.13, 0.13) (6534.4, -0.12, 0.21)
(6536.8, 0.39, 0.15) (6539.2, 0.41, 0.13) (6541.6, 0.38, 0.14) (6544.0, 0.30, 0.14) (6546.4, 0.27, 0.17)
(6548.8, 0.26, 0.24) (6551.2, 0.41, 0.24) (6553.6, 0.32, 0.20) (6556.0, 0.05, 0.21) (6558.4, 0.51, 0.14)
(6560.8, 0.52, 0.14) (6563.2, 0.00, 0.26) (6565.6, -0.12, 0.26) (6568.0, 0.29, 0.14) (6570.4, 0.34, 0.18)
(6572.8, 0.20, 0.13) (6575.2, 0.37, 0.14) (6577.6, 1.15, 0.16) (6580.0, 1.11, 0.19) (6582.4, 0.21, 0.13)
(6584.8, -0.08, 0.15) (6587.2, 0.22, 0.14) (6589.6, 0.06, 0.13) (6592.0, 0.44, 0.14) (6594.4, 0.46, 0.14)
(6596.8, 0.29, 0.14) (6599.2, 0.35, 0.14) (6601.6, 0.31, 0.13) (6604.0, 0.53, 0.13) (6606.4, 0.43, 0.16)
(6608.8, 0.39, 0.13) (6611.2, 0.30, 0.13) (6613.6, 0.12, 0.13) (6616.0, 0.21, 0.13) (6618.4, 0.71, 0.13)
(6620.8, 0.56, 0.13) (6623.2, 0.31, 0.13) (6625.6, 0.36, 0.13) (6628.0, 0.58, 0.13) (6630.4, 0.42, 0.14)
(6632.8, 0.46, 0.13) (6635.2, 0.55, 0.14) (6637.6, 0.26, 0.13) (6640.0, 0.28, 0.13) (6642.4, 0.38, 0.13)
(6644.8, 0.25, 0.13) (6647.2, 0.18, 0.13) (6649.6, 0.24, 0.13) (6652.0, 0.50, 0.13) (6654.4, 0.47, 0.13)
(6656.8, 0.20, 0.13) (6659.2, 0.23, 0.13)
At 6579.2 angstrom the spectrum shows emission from Hbeta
